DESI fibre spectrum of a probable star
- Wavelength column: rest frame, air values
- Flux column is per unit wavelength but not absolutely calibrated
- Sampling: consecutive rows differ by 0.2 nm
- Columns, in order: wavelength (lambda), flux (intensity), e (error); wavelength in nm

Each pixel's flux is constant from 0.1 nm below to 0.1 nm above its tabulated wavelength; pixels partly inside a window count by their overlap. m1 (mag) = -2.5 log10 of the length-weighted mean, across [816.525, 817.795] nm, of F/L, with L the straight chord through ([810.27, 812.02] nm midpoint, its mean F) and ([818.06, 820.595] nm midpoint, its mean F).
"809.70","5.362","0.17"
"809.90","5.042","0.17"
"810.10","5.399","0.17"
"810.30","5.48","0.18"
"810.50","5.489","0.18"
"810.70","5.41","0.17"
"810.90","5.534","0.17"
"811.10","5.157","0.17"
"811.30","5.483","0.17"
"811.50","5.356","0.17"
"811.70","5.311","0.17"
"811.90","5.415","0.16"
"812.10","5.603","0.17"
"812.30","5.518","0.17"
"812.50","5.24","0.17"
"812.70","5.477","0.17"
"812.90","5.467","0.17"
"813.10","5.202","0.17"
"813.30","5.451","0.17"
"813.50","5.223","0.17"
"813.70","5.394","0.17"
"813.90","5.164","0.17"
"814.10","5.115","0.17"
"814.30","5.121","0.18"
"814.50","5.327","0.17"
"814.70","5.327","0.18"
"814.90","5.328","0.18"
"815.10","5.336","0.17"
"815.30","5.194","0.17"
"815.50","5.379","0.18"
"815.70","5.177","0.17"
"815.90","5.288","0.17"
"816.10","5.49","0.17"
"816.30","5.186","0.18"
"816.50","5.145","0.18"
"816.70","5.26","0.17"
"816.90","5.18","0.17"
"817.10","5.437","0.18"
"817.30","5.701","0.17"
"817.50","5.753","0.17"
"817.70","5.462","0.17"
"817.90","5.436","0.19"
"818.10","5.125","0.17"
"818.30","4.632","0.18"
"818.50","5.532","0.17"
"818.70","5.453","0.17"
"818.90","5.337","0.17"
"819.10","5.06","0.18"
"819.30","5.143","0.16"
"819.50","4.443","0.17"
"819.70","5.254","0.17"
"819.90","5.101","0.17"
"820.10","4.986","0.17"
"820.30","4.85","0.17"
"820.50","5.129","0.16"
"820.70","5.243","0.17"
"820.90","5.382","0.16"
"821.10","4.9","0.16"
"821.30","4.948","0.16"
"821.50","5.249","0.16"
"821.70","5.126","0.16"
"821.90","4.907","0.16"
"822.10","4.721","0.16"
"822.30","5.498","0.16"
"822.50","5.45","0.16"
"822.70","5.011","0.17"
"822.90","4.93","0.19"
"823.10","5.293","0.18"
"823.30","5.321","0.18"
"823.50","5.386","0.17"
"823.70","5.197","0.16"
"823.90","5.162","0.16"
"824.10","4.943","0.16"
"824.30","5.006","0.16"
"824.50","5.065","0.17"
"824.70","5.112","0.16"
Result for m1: -0.06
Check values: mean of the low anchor 5.4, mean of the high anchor 5.08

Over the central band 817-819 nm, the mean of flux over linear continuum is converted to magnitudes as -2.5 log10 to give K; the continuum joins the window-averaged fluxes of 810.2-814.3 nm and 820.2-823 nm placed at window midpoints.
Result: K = -0.04 mag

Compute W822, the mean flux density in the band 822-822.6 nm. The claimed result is 5.22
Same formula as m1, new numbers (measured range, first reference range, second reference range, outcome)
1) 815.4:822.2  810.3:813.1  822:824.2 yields 0.02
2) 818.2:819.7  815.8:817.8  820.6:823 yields 0.04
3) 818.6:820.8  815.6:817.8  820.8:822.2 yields 0.01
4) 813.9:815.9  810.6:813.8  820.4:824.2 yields 0.01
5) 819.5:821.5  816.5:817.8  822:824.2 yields 0.05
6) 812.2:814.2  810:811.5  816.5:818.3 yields 0.01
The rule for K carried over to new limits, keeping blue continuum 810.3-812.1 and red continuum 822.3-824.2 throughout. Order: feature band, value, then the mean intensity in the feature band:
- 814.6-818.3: -0.001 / 5.33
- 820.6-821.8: 0.021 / 5.14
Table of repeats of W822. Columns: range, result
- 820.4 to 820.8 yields 5.19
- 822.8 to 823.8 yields 5.23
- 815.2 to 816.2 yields 5.31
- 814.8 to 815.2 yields 5.33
